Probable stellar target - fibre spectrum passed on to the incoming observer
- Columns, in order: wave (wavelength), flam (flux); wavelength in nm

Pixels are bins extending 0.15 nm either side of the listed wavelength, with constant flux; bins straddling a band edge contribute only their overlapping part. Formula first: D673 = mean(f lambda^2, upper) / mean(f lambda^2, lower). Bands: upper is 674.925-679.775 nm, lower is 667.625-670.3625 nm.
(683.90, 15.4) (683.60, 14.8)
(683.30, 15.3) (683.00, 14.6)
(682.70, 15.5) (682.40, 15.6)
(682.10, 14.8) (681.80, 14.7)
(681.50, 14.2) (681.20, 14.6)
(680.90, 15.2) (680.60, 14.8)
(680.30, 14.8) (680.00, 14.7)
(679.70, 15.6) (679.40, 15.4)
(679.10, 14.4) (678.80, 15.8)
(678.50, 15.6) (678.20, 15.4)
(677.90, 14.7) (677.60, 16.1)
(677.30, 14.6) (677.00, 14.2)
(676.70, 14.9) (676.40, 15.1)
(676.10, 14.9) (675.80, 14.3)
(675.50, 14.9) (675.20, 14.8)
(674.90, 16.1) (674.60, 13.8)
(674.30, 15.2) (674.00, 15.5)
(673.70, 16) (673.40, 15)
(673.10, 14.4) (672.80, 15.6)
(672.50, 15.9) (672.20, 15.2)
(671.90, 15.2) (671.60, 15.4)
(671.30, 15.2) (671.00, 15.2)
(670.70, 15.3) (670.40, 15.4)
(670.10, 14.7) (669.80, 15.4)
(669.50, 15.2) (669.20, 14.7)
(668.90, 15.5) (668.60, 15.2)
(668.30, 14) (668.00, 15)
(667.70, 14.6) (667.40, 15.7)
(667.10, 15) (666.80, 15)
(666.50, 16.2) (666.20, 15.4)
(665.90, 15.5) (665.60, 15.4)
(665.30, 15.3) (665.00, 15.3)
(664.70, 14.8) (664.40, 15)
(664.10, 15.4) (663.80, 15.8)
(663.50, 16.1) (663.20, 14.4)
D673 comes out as 1.0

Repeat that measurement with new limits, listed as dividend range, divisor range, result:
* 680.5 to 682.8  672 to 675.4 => 1.00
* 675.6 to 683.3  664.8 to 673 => 1.02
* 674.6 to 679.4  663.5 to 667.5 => 1.01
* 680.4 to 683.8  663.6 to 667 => 1.02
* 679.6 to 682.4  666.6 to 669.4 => 1.03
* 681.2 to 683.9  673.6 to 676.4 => 1.02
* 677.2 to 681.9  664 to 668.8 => 1.03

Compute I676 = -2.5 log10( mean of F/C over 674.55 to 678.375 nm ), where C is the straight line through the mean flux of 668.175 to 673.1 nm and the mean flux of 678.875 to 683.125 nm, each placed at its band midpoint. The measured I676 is 0.01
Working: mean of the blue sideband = 15.2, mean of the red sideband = 14.9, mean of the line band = 14.9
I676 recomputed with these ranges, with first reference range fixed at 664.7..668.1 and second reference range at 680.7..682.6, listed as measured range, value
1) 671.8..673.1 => -0.017 mag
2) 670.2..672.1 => -0.008 mag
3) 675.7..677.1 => 0.022 mag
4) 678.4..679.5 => -0.024 mag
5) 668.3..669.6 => 0.015 mag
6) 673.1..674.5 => -0.012 mag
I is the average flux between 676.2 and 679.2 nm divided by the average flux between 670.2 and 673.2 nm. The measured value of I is 0.99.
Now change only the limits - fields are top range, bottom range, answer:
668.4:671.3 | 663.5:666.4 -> 0.99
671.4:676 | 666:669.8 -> 1.00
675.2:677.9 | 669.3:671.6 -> 0.98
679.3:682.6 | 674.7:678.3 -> 1.00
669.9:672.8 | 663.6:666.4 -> 1.00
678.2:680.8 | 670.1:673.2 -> 0.99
